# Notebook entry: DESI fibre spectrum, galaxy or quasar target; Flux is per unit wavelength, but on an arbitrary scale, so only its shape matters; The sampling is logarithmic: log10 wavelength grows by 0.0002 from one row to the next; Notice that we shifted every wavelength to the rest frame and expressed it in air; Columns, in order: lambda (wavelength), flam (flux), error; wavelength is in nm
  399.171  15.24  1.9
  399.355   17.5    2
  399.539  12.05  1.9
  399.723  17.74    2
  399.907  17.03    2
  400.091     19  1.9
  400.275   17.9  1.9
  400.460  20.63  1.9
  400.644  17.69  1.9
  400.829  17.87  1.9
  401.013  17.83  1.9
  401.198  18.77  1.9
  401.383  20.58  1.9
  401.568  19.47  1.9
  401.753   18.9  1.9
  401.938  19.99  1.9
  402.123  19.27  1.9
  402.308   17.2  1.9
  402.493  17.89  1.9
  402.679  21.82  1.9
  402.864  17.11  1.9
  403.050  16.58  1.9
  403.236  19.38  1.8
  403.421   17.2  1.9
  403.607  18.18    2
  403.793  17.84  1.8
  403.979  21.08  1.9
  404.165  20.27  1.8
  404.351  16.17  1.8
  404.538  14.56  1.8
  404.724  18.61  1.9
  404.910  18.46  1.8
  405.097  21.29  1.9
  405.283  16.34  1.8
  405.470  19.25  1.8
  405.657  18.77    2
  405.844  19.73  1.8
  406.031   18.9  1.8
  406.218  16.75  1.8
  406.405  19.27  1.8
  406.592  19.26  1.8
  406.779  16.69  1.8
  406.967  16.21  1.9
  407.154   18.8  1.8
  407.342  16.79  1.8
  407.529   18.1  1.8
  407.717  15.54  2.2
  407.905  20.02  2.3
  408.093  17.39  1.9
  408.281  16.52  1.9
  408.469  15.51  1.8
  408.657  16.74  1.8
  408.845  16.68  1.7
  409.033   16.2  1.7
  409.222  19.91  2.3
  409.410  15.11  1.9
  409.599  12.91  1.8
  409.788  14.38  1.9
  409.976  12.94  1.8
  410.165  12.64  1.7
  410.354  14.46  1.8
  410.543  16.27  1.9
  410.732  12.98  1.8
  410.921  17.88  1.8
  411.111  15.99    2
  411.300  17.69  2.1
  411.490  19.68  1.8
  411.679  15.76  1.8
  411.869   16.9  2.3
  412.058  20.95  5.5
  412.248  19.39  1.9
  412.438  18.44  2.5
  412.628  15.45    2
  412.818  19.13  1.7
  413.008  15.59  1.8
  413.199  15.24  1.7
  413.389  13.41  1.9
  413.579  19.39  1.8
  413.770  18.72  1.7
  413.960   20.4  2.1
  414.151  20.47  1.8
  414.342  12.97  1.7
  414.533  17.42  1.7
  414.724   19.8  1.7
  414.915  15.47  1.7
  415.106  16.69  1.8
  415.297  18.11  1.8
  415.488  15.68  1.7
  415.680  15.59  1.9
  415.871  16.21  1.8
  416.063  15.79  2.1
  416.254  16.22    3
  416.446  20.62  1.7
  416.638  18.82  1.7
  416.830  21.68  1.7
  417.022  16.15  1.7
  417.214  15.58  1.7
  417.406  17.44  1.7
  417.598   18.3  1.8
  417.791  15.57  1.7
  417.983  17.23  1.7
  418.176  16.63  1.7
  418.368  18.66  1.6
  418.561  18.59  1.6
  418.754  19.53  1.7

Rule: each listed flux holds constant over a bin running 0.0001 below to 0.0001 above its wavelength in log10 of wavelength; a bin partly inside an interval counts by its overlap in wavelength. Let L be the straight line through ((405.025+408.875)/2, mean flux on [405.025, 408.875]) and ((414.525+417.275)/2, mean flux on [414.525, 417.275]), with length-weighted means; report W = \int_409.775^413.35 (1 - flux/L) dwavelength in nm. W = 0.237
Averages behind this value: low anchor 17.8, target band 16.4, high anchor 17.3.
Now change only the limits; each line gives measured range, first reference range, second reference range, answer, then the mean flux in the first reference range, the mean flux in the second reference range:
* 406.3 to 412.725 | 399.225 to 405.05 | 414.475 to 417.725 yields 0.37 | 18.2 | 17.4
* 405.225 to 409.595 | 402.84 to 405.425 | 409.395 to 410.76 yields -0.47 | 18.1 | 13.9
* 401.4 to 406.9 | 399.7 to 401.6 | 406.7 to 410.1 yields -0.28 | 18.6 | 16.4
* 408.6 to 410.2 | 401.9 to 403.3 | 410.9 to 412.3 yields 0.25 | 18.6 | 18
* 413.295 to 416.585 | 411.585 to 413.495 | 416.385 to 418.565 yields 0.03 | 17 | 17.9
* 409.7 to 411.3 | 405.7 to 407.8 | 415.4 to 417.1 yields 0.25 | 17.9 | 17.4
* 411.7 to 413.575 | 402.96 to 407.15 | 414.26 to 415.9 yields -0.03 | 18.2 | 16.5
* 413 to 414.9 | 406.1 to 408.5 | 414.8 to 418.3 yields -0.01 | 17.5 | 17.1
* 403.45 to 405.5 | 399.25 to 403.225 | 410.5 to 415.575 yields -0.04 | 18.2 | 17.3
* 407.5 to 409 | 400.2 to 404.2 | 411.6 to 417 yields 0.10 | 18.8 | 17.5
